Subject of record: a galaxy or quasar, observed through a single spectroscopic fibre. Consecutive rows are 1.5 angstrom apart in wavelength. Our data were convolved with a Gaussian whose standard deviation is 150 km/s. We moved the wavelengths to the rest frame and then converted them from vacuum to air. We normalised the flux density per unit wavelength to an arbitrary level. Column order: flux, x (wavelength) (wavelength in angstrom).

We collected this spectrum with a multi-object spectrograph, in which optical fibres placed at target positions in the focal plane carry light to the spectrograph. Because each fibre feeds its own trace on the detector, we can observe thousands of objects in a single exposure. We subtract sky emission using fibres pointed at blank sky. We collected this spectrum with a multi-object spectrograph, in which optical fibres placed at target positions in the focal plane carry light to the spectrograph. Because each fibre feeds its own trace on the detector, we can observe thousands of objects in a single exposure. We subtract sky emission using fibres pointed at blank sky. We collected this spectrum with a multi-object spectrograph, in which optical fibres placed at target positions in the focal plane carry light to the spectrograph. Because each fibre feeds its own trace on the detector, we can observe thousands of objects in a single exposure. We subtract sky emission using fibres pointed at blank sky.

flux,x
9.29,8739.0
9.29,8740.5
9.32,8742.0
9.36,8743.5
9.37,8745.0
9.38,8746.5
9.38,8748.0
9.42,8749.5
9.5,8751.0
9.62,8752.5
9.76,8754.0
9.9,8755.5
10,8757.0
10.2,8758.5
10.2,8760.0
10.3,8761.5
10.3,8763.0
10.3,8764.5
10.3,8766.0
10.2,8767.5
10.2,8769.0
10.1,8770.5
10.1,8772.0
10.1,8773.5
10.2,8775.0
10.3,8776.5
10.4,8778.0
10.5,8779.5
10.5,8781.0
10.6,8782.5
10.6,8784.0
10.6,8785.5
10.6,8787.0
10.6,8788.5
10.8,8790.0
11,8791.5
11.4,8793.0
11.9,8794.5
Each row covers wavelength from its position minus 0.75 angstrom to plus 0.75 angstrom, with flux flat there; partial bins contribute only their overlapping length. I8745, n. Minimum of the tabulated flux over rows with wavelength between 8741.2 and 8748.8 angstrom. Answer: 9.32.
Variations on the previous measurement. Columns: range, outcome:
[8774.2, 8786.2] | 10.2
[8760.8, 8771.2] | 10.1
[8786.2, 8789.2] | 10.6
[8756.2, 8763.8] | 10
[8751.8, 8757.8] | 9.62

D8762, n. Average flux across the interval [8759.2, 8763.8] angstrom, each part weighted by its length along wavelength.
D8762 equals 10.3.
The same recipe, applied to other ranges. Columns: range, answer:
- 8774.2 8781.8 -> 10.4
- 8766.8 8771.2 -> 10.2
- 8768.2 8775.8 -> 10.1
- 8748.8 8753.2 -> 9.51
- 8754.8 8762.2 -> 10.1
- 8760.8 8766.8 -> 10.3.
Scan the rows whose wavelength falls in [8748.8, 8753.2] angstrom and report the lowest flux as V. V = 9.42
